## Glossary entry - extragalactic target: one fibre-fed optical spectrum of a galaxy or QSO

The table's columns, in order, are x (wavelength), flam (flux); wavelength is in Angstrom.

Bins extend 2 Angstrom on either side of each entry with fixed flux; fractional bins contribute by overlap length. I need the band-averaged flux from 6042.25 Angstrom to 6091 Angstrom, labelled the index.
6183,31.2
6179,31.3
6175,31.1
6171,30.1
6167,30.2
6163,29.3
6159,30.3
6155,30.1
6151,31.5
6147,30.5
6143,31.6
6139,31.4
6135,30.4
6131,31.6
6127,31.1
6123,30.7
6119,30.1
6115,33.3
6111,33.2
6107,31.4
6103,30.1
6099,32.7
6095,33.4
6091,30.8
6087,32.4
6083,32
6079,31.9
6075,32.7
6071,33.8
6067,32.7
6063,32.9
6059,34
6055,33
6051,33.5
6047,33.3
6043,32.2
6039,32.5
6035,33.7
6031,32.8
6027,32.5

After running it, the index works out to 32.8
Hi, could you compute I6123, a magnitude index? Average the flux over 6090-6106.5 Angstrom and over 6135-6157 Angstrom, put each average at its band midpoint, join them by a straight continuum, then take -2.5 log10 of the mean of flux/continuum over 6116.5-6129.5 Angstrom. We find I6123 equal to 0.02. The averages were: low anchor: 31.8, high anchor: 31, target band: 30.8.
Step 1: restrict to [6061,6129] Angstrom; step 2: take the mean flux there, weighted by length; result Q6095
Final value 32.1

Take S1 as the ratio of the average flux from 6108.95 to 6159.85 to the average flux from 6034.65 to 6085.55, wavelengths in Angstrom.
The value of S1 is 0.95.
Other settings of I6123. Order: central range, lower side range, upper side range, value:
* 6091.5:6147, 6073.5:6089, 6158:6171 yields -0.01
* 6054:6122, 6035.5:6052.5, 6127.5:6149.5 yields -0.01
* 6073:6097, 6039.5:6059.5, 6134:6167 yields 0.00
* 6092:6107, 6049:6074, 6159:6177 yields 0.01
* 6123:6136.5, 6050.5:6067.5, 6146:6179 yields 0.01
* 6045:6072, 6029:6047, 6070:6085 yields -0.02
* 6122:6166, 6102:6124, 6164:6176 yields 0.00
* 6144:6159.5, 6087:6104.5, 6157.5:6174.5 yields -0.01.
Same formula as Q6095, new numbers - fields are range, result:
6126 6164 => 30.8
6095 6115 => 32.1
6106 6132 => 31.6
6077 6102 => 32.1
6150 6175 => 30.3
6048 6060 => 33.4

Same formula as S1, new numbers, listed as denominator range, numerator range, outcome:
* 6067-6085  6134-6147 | 0.95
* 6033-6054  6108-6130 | 0.96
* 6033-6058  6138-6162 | 0.93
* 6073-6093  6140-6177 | 0.96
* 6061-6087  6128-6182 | 0.94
